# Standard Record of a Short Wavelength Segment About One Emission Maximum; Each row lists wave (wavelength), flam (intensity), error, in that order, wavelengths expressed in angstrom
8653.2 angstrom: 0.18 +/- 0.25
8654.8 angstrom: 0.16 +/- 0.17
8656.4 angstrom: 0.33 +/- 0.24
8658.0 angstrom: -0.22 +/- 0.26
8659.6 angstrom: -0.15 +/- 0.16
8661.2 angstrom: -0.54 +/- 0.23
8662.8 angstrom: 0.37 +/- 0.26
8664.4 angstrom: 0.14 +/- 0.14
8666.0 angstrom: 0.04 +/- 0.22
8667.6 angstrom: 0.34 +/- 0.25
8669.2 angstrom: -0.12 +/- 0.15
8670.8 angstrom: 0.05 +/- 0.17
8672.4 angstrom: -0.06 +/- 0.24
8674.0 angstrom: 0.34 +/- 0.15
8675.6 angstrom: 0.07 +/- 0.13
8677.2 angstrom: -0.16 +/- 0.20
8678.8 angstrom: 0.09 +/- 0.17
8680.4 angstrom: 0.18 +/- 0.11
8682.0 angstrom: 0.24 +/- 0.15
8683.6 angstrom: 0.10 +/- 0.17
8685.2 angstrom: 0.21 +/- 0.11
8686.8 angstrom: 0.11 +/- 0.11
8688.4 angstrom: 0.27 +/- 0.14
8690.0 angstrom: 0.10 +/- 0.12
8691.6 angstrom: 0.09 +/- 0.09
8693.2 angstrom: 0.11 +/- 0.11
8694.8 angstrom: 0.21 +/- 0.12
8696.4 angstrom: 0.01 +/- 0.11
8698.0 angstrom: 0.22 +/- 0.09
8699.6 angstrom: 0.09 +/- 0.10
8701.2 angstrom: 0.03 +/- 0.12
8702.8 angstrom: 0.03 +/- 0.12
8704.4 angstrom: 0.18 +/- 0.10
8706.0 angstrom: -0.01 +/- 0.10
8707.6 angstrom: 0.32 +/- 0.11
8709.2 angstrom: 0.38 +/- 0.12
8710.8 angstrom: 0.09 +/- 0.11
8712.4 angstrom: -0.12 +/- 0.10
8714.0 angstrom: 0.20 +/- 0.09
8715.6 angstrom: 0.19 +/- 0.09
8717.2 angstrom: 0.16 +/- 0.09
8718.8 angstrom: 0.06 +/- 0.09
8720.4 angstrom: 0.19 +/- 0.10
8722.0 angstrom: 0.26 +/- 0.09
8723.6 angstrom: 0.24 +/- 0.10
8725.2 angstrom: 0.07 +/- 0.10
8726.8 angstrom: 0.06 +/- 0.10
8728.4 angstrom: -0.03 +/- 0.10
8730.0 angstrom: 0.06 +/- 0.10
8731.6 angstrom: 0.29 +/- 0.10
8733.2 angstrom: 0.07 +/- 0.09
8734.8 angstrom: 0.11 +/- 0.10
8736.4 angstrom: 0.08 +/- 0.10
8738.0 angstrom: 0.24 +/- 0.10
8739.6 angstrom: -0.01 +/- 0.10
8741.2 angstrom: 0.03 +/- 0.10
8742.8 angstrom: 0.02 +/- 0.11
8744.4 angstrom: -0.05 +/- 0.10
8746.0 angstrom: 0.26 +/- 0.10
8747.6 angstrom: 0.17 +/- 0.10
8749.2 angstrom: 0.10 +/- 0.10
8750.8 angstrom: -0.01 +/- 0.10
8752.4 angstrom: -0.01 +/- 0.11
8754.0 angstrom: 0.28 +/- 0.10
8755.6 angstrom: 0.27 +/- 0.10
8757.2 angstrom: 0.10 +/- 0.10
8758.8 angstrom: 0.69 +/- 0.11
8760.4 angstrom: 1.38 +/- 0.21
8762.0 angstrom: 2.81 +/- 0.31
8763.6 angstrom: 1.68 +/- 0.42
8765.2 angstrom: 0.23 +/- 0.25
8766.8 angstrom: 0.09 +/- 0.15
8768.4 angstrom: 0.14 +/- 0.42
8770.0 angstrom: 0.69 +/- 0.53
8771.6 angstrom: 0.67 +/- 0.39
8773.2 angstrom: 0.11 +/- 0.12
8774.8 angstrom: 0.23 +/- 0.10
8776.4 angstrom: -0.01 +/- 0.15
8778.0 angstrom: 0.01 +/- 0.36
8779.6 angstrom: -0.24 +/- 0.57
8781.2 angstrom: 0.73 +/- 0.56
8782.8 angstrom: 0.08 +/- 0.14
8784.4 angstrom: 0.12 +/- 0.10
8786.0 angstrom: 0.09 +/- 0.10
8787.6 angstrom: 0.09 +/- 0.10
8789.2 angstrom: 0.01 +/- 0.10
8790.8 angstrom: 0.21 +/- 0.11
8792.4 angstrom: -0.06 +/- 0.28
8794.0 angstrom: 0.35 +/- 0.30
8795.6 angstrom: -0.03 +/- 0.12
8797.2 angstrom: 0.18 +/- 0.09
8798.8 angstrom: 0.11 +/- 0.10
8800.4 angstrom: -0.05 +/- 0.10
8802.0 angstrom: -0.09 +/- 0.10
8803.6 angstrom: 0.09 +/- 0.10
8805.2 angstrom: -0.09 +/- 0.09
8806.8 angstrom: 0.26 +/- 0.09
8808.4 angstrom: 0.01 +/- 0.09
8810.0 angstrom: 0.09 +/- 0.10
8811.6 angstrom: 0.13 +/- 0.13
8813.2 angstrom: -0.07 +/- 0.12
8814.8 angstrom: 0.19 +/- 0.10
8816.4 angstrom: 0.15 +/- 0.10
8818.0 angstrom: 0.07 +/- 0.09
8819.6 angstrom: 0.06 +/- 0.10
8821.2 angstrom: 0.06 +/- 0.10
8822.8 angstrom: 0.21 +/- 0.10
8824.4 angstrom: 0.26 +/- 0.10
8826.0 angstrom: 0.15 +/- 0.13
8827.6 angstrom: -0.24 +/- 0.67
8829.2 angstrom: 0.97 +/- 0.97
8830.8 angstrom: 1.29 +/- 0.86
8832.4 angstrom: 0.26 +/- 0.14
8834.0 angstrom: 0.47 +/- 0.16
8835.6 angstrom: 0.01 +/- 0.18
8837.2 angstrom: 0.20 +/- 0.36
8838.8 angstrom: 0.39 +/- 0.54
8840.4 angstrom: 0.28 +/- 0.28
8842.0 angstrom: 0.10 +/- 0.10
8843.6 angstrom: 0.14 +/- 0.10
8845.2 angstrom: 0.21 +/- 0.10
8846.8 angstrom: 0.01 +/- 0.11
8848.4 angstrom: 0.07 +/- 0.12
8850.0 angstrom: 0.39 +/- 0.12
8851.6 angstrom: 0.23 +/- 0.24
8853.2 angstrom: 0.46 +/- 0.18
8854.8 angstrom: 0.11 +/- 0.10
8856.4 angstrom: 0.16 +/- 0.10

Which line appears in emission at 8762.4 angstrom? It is H-beta 4861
